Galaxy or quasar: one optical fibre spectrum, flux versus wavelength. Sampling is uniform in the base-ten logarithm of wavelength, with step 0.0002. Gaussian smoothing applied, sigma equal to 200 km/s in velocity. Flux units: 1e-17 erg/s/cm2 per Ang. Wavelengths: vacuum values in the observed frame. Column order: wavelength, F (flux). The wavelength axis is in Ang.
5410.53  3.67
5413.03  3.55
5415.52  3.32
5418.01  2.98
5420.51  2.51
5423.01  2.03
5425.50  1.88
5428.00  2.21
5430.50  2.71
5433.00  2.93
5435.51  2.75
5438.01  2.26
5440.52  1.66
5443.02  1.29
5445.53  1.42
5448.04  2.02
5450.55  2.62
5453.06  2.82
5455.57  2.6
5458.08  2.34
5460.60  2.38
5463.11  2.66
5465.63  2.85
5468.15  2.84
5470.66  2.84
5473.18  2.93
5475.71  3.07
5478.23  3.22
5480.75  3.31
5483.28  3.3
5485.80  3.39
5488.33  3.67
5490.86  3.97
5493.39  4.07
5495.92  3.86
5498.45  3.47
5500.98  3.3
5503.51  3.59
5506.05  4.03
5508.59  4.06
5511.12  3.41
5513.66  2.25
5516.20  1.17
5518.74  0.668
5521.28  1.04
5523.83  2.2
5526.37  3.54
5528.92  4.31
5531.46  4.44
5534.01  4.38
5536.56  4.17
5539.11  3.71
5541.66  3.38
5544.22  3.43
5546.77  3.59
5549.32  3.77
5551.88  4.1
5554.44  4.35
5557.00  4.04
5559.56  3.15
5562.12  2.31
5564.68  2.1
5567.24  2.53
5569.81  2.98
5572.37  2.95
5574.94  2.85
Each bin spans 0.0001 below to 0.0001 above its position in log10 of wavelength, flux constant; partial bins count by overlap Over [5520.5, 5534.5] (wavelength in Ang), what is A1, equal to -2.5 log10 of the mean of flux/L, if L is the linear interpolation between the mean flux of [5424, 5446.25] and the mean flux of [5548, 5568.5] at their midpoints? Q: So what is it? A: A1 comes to -0.11 mag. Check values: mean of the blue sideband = 2.14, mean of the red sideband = 3.29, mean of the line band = 3.34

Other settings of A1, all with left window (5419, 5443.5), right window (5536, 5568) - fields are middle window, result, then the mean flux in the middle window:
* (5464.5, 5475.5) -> -0.10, 2.88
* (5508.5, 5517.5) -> 0.19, 2.54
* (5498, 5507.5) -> -0.22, 3.62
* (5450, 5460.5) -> -0.03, 2.57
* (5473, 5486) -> -0.18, 3.21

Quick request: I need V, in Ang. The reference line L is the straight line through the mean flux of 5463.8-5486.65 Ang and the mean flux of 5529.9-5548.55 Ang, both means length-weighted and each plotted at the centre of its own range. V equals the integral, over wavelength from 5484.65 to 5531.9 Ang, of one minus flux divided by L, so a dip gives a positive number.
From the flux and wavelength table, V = 4.1 Ang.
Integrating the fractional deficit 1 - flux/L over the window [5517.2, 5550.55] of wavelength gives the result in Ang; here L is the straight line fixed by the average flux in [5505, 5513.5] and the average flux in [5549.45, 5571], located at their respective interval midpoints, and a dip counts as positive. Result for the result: 1.5 Ang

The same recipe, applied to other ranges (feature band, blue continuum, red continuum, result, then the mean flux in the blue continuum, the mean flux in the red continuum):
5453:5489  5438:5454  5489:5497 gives 0.8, 1.98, 3.95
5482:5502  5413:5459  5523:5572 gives -4.7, 2.39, 3.5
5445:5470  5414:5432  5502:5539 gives 2.3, 2.54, 3.11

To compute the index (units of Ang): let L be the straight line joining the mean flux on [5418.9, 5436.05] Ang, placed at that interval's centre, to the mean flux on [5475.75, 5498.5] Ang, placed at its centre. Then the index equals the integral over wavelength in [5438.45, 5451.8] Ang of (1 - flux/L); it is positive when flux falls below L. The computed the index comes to 4.5 Ang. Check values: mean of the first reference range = 2.43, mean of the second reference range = 3.56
